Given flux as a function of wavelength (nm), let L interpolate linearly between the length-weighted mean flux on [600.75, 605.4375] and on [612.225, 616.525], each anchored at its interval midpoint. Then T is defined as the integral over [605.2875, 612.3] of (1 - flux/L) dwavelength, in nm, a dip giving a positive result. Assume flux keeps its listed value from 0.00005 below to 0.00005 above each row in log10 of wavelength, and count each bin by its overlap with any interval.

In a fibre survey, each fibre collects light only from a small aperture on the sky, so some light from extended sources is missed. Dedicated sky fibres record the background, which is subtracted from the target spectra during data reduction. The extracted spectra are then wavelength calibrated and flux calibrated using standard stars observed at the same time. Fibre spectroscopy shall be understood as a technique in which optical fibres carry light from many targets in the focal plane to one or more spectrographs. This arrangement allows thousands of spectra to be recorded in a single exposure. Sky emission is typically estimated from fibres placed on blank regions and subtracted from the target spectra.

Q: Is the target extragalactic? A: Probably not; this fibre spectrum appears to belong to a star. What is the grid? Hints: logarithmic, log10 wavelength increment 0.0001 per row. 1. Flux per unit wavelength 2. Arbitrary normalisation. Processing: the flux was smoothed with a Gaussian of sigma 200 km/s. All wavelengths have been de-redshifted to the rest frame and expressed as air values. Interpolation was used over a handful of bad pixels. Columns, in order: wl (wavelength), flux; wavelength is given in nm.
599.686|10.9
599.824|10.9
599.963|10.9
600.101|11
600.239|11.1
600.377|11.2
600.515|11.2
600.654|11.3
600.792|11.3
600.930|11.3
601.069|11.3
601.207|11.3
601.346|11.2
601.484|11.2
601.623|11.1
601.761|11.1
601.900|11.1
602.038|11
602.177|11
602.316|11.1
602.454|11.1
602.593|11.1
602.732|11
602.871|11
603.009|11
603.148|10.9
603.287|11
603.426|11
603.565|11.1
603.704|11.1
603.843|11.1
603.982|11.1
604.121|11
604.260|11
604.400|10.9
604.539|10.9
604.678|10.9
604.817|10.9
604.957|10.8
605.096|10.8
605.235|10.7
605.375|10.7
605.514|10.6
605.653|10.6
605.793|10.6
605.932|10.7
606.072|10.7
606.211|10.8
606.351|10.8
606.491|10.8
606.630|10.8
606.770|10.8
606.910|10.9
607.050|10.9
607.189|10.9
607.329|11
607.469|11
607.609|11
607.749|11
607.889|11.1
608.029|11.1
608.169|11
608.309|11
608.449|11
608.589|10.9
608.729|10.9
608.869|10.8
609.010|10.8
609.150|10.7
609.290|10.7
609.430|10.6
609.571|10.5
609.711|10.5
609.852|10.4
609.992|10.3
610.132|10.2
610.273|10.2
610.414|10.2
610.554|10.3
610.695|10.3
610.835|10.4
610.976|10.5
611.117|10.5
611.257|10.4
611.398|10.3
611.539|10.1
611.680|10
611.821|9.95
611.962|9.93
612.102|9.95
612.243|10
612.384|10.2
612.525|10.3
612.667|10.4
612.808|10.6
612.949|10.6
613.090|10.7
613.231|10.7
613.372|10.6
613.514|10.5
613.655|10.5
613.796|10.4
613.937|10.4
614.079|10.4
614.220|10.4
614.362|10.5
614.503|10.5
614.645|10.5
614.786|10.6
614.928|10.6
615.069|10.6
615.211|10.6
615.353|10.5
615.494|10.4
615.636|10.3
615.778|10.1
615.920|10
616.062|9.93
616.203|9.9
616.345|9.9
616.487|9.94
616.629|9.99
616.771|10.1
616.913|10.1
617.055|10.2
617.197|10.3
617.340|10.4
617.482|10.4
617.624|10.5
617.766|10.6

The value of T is 0.066 nm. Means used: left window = 11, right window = 10.4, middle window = 10.6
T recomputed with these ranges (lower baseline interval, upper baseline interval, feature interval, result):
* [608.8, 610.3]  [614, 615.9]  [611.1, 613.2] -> 0.044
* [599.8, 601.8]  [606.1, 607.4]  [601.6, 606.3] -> 0.032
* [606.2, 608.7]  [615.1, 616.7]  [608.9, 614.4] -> 0.083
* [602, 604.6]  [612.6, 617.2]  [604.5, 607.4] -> 0.021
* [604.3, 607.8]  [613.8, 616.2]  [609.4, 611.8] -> 0.062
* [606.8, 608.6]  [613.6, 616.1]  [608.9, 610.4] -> 0.047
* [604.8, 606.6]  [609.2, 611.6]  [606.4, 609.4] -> -0.096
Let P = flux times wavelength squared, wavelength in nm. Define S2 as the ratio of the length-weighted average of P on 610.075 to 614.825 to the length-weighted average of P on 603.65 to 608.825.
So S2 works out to 0.97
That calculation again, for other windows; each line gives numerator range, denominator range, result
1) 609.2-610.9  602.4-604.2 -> 0.96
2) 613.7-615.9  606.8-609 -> 0.97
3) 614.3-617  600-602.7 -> 0.96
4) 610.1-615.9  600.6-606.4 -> 0.97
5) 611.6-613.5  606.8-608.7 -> 0.95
